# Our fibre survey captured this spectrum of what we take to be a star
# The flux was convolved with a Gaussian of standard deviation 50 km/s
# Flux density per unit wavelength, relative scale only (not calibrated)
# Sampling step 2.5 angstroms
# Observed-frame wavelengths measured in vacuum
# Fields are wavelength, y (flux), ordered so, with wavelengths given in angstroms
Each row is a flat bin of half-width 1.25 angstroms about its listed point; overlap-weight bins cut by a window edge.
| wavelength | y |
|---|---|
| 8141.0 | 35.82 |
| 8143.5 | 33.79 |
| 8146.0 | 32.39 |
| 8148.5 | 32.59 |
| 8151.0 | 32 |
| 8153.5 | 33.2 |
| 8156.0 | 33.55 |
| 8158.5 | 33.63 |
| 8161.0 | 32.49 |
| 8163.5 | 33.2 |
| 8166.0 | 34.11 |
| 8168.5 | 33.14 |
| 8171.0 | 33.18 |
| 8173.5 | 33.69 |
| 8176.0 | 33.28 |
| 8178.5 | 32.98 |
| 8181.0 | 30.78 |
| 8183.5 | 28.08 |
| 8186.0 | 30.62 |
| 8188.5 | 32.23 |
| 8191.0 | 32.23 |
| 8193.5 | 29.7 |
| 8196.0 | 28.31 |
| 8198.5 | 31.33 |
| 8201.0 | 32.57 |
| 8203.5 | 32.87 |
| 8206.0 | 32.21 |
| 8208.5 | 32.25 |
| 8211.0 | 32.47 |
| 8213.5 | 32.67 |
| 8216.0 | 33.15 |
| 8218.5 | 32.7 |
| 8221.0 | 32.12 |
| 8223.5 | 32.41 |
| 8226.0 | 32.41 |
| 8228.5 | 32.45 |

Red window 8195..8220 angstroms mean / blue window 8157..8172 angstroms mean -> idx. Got 0.96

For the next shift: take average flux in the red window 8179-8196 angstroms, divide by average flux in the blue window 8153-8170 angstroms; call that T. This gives 0.92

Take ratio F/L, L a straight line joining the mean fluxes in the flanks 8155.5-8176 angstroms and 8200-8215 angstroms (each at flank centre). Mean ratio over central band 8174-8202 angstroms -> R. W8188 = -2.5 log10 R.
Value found 0.060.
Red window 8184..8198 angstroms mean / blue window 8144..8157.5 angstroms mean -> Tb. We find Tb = 0.93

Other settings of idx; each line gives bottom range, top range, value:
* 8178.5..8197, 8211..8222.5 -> 1.07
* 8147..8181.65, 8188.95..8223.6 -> 0.97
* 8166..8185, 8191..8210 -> 0.97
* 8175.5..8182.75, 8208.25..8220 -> 1.02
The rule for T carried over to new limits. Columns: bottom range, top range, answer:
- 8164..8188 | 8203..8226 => 1.01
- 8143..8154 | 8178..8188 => 0.93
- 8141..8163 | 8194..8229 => 0.97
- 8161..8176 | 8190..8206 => 0.94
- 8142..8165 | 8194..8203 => 0.93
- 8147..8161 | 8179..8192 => 0.94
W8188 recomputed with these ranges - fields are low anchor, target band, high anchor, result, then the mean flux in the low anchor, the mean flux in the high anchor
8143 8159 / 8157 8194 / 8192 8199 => -0.04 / 33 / 29.7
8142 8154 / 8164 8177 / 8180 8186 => -0.09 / 32.8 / 29.6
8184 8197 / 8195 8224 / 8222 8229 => -0.02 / 30.5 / 32.4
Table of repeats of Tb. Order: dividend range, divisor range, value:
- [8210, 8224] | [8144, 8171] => 0.99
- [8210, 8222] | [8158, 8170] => 0.98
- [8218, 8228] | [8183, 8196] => 1.06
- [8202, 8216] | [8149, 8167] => 0.98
